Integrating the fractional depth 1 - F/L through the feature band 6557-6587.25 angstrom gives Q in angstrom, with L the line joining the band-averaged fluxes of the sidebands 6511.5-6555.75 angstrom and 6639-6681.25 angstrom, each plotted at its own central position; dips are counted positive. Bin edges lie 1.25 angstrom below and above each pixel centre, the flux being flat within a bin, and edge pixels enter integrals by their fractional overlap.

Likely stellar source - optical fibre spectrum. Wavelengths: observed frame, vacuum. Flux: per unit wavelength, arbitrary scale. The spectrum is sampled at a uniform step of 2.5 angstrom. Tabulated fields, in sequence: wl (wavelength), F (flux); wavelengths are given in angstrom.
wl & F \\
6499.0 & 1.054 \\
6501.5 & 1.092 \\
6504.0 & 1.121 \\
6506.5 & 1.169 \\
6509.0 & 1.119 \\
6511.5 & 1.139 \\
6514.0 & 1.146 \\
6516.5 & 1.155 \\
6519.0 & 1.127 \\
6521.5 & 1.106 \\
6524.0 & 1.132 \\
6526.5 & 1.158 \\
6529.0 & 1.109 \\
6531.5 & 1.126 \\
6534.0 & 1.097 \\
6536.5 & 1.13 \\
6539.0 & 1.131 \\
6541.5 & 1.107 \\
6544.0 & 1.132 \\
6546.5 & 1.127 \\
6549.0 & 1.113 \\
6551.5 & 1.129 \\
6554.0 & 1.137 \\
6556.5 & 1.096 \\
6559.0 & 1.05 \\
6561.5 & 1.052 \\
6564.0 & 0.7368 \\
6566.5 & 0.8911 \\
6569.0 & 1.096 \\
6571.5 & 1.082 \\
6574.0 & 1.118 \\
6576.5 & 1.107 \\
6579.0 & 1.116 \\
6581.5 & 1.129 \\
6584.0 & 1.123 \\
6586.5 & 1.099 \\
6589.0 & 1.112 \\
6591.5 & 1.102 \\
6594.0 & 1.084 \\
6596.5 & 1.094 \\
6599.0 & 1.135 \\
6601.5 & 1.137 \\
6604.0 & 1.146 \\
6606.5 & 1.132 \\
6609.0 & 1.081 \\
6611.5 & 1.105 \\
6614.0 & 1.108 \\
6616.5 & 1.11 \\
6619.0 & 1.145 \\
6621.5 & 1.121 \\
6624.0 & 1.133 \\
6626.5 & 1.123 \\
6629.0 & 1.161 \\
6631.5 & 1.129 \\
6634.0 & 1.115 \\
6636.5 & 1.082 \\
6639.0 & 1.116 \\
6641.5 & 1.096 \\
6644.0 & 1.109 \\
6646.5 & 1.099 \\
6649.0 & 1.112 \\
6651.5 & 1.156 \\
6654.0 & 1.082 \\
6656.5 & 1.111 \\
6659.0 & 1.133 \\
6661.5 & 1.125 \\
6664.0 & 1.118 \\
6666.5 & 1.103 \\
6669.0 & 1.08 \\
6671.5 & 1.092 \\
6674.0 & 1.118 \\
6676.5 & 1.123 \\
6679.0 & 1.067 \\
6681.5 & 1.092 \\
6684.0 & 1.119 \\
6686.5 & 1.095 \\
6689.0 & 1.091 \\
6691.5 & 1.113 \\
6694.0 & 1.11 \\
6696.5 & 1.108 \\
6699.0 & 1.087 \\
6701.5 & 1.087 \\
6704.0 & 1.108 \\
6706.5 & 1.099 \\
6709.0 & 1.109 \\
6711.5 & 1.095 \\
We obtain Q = 1.9 angstrom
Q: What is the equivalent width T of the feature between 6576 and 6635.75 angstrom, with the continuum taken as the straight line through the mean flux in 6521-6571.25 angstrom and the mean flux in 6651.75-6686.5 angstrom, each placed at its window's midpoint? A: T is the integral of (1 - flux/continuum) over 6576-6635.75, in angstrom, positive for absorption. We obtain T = -1.34 angstrom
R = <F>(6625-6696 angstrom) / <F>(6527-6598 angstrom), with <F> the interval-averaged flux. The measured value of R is 1.0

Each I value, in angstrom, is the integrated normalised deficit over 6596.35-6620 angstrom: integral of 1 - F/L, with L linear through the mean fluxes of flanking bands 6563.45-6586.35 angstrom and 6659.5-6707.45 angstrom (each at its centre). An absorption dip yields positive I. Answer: -1.1 angstrom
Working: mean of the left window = 1.06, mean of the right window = 1.1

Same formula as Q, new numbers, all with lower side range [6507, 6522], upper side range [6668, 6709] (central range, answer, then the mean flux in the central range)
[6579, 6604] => 0.1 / 1.11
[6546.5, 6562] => 0.4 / 1.1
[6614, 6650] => -0.2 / 1.12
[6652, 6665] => -0.1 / 1.12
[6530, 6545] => 0.1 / 1.12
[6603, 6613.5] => 0.0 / 1.11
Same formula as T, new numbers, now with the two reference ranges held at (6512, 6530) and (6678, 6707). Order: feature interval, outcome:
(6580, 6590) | 0.0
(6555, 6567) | 1.6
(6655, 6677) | -0.1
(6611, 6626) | -0.1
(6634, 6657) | 0.0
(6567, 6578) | 0.4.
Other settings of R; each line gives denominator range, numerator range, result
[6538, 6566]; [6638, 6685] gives 1.04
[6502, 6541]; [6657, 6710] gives 0.98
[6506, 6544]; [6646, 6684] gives 0.98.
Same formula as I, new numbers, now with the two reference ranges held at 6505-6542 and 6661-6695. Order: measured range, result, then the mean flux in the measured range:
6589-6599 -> 0.15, 1.1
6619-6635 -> -0.29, 1.13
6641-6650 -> 0.03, 1.1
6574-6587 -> 0.05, 1.12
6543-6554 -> 0.00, 1.13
